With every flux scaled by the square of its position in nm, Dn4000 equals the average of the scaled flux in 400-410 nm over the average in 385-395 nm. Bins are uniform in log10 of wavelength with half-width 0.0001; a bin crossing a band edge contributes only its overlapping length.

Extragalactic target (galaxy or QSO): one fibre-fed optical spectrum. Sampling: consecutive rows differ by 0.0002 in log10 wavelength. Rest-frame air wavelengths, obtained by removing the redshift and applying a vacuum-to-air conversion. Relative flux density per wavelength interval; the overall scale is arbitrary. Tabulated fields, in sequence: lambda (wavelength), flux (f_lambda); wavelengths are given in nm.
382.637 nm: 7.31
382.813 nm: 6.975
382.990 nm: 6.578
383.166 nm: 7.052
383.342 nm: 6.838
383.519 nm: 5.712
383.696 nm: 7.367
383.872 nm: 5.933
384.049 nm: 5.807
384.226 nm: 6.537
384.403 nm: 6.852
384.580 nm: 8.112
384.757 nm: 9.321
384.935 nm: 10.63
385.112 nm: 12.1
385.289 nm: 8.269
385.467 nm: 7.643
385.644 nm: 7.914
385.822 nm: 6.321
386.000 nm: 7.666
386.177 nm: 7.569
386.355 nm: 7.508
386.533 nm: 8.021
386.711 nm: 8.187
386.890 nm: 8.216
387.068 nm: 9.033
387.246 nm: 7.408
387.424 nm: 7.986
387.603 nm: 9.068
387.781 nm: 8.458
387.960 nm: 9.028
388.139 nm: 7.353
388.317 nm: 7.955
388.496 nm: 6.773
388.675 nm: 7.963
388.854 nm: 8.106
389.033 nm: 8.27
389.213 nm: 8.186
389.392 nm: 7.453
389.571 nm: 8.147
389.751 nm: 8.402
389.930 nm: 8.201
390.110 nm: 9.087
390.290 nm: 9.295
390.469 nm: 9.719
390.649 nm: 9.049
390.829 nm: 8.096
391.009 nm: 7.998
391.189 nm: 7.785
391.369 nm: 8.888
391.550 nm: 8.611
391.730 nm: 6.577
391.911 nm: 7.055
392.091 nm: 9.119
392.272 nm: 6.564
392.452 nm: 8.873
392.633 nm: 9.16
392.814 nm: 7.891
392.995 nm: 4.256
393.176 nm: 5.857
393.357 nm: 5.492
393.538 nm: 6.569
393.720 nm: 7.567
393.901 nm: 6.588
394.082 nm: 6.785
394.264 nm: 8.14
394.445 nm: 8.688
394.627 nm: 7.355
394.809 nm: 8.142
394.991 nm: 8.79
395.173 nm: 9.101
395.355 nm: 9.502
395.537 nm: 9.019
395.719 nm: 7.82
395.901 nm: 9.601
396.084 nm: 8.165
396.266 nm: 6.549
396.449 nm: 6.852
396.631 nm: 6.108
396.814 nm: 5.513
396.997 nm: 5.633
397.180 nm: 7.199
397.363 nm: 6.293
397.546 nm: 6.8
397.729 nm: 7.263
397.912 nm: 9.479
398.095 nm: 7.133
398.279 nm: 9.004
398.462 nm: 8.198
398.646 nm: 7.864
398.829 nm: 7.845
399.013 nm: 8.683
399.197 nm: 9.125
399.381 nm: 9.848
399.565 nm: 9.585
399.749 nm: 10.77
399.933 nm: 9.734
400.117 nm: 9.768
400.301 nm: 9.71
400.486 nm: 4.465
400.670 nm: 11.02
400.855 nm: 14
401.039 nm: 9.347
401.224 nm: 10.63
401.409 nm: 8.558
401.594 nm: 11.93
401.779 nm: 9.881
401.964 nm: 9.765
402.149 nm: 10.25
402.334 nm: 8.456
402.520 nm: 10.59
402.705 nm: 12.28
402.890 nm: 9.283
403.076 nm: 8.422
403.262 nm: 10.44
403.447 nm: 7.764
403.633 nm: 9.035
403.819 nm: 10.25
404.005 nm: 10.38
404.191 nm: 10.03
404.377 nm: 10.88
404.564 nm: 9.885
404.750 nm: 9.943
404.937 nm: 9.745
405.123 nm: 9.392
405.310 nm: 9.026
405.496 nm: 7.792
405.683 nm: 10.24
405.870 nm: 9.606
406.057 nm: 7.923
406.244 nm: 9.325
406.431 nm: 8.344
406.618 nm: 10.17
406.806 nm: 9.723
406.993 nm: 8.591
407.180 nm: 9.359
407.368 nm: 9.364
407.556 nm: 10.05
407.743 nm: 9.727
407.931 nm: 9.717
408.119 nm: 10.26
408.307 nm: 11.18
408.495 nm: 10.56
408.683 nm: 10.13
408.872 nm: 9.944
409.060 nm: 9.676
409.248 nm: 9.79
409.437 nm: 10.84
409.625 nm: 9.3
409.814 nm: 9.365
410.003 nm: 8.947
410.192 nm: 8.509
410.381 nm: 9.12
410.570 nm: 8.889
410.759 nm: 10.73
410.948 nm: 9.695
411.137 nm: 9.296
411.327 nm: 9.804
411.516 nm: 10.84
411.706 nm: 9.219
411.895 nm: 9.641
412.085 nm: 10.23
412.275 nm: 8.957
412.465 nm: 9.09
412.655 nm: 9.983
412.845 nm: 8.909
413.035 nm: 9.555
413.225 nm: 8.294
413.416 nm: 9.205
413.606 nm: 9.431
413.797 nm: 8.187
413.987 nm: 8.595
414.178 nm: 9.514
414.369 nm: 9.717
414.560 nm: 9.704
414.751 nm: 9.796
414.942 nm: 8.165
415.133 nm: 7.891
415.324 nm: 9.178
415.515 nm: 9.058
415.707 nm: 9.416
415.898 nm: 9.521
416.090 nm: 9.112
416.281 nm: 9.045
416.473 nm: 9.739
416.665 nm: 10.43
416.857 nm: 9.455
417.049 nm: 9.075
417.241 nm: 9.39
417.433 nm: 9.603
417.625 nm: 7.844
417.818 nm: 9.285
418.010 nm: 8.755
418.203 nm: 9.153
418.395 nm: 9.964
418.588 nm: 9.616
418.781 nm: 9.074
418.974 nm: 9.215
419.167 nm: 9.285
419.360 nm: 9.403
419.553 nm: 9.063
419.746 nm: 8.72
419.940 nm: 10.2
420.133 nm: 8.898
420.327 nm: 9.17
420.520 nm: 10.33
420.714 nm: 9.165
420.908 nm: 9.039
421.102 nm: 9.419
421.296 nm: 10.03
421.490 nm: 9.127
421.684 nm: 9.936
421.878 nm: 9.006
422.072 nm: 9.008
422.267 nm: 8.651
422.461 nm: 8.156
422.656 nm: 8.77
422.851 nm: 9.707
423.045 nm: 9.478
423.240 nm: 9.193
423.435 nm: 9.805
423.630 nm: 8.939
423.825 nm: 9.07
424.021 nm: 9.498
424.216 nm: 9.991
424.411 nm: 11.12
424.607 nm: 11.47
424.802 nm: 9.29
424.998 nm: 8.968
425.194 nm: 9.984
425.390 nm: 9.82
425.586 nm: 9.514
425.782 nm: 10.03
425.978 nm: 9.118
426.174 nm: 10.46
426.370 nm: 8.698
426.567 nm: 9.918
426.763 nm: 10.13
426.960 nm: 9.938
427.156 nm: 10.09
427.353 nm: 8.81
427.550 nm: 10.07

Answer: 1.32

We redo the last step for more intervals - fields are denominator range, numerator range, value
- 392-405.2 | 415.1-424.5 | 1.19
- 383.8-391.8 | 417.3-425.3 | 1.36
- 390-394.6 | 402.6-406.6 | 1.31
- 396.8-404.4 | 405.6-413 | 1.10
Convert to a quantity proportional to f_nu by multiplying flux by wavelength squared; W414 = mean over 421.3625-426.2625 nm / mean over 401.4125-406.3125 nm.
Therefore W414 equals 1.08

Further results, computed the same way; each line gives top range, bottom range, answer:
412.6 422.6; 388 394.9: 1.35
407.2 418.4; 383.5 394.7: 1.35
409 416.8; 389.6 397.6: 1.34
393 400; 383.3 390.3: 1.03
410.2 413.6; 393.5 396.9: 1.33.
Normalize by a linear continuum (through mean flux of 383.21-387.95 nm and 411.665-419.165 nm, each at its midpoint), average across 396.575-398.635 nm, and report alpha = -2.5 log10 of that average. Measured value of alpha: 0.17 mag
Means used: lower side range 7.88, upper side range 9.23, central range 7.19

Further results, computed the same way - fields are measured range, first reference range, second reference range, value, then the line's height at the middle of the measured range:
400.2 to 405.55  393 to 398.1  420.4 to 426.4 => -0.23 mag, 7.94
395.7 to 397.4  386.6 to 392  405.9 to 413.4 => 0.24 mag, 8.69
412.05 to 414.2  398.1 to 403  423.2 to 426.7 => 0.06 mag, 9.66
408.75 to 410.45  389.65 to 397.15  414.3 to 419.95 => -0.09 mag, 8.77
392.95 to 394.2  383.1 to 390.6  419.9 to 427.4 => 0.30 mag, 8.28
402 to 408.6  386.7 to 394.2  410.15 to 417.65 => -0.10 mag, 8.79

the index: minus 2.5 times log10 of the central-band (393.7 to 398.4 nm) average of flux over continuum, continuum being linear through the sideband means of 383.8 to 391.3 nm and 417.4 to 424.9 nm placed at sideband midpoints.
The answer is 0.11 mag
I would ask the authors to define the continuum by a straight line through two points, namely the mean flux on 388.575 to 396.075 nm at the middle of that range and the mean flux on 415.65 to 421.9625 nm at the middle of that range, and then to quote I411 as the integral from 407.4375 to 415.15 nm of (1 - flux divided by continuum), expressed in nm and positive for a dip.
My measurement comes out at -0.50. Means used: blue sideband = 7.99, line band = 9.54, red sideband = 9.35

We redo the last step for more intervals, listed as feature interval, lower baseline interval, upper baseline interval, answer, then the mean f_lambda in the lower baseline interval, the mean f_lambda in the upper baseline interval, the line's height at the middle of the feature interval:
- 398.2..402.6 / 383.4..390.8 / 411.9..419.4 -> -0.48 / 8.06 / 9.23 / 8.61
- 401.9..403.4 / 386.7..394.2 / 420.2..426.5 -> -0.25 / 7.88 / 9.5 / 8.48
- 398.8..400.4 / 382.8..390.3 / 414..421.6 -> -0.19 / 7.89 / 9.29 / 8.47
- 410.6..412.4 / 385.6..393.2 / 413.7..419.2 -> -0.16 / 8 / 9.2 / 8.98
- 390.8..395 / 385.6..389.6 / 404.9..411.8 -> 0.43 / 7.94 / 9.57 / 8.35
